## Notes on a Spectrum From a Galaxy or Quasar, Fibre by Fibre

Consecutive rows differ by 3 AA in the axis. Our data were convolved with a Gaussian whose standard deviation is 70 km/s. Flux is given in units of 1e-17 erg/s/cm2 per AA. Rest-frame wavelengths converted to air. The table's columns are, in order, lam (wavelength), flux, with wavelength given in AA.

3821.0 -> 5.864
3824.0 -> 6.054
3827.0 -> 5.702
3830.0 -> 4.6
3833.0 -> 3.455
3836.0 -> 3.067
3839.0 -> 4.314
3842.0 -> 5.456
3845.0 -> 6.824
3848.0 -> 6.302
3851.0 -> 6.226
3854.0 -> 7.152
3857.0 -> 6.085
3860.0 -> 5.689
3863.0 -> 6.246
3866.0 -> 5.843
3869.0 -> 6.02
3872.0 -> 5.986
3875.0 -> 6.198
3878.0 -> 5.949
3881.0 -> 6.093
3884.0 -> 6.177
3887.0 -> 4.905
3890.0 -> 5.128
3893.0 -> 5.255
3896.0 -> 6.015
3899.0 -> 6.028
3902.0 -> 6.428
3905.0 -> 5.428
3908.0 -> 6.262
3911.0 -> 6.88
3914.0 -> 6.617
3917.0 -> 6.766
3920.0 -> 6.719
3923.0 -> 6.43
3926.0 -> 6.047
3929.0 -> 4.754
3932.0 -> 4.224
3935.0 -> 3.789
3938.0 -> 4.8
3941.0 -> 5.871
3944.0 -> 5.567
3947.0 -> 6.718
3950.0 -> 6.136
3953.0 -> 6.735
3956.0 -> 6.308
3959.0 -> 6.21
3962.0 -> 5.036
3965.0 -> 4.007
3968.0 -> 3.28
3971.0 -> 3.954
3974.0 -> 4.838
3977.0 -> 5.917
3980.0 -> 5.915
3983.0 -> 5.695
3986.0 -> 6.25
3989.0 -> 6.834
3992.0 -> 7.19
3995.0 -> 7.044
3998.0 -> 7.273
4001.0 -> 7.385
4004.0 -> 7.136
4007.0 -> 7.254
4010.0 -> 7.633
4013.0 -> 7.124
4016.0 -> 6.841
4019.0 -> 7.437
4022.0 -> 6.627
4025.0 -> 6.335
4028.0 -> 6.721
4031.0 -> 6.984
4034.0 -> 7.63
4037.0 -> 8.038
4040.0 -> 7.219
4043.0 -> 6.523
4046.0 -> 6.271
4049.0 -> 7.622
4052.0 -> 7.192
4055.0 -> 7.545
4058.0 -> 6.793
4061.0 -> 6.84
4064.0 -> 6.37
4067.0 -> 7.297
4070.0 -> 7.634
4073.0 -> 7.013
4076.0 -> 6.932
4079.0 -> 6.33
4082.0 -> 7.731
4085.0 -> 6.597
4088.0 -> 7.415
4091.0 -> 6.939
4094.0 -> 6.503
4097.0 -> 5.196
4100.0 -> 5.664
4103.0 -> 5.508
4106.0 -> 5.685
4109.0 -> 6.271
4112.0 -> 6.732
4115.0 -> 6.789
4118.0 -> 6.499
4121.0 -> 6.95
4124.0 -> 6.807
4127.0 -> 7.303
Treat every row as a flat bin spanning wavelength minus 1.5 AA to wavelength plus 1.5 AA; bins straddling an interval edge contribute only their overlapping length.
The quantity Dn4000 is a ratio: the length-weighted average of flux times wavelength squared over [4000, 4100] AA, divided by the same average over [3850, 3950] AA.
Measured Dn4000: 1.28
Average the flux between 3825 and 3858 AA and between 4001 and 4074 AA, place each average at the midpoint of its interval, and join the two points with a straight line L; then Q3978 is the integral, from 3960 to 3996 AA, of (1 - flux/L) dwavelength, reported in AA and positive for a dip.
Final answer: 6.0 AA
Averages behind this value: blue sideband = 5.38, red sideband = 7.09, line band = 5.49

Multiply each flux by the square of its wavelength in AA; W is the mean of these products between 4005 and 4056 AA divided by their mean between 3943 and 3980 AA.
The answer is 1.36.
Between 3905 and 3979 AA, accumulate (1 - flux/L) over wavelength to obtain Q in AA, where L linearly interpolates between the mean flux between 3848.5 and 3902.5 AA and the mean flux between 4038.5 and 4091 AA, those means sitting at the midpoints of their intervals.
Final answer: 8.7 AA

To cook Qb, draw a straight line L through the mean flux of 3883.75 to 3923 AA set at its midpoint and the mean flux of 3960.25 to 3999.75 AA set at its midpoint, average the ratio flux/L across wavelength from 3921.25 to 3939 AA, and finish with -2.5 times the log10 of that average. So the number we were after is 0.18 mag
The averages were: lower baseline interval 6.06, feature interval 5.04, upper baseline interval 5.65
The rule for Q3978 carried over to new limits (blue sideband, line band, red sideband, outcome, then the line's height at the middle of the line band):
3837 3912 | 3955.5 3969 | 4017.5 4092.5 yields 3.2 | 6.47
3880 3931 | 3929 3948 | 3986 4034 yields 3.7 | 6.32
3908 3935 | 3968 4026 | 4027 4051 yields 2.1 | 6.71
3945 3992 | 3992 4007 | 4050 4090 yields -2.8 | 6.07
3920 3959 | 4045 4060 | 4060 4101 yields -1.3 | 6.55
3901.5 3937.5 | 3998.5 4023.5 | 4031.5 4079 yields -1.9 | 6.68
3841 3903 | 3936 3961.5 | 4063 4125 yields 1.0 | 6.21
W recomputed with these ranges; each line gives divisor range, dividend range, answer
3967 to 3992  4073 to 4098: 1.30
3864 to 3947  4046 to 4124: 1.27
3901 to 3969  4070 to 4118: 1.24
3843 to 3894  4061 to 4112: 1.22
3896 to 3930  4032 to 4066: 1.22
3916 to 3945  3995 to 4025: 1.36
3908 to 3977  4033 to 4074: 1.36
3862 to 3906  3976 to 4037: 1.26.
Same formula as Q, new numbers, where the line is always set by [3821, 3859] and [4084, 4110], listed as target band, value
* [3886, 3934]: -1.7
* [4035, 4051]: -3.0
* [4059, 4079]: -2.8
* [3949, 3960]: -1.1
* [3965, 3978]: 3.2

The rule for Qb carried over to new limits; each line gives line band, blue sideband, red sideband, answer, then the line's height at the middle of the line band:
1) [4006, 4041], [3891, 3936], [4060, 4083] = -0.08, 6.66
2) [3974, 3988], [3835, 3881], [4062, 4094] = 0.11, 6.5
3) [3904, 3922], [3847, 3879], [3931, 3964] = -0.12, 5.81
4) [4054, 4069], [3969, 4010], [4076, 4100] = -0.07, 6.56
